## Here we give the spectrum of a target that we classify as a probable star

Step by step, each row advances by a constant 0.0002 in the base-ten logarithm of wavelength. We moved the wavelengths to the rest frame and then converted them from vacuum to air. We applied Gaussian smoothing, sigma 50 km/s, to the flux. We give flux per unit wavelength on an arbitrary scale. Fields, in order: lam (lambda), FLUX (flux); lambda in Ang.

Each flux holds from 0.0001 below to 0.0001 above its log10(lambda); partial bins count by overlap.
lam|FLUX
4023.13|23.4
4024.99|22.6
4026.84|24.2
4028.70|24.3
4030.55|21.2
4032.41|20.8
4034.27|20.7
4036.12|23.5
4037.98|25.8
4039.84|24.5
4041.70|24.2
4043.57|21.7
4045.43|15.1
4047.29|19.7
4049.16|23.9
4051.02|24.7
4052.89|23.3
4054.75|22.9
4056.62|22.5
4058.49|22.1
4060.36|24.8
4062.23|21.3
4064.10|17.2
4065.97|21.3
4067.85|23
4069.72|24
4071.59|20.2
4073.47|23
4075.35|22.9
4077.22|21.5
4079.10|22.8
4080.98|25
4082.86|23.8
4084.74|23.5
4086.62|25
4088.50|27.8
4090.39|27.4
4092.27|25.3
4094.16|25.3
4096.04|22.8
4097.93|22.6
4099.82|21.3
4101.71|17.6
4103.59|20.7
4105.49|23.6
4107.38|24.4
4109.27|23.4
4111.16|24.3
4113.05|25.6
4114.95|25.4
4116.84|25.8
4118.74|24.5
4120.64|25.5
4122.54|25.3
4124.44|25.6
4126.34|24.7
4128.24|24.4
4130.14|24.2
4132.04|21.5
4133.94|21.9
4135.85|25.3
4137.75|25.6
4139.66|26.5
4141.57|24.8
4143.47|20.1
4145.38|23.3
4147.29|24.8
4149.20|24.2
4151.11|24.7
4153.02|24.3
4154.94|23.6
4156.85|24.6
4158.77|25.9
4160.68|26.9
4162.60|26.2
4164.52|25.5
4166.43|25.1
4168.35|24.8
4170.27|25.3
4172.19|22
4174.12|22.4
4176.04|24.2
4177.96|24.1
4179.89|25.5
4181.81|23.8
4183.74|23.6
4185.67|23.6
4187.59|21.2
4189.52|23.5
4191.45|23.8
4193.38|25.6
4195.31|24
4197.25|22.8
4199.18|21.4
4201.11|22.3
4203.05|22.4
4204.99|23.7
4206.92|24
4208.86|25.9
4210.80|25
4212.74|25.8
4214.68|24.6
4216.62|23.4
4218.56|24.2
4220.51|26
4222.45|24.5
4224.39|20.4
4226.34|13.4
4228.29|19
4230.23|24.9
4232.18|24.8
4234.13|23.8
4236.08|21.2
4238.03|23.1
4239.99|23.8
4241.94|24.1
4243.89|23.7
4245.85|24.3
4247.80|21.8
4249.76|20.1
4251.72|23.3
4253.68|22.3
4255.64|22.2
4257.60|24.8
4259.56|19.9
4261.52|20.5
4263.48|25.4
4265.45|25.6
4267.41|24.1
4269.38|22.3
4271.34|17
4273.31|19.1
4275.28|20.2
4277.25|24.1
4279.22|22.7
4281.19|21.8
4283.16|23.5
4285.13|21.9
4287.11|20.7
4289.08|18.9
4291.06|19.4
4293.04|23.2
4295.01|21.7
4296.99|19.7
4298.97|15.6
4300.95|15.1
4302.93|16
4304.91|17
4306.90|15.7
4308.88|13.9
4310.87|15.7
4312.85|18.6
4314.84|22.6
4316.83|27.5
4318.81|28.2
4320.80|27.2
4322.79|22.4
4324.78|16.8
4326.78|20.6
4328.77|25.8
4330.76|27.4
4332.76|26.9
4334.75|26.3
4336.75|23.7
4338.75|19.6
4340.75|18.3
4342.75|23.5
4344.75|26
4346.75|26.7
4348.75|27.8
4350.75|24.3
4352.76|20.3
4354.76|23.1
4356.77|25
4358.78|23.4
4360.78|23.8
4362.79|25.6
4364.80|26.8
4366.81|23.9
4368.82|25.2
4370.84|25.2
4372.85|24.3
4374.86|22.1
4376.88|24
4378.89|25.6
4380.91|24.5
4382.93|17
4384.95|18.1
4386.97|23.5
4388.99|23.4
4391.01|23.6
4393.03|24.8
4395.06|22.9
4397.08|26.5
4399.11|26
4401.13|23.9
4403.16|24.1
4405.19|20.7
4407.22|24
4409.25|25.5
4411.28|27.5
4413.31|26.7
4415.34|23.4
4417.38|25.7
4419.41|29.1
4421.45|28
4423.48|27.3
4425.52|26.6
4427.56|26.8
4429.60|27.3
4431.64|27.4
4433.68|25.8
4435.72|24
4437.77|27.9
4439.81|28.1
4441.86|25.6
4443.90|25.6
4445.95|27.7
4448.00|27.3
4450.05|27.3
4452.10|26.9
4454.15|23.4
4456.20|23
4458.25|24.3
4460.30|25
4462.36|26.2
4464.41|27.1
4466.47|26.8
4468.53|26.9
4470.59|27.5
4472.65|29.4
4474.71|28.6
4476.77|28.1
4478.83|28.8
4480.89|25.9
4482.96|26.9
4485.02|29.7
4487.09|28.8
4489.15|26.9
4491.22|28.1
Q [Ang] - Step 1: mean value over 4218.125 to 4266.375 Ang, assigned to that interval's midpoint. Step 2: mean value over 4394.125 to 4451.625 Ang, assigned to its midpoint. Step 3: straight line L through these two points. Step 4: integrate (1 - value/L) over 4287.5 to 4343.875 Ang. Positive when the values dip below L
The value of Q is 7.2 Ang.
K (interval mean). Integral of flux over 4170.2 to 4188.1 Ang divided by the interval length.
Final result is 23.5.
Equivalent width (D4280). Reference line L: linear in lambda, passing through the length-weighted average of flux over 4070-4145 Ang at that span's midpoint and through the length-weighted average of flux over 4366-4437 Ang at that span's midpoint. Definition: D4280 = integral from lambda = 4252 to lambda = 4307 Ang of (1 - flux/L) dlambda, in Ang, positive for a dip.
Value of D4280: 8.0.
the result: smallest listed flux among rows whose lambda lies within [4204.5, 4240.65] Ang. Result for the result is 13.4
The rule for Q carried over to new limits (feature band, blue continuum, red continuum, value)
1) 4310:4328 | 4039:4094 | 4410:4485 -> 2.2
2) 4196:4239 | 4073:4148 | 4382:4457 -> 2.4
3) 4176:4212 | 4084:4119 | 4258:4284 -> -1.2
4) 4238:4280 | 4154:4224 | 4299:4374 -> 1.8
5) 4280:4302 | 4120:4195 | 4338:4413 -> 3.5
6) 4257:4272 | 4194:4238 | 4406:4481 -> 0.8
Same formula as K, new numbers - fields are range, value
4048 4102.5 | 23.1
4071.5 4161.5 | 24.1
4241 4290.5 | 22.1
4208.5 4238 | 23.1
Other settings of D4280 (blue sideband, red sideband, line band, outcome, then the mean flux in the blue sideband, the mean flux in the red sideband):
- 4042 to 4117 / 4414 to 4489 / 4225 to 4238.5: 1.74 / 22.9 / 26.8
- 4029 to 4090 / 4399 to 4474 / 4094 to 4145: -1.20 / 22.7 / 26.1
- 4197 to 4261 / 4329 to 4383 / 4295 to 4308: 3.72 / 22.9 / 24.2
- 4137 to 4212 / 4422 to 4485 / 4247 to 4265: 1.82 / 24.1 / 26.7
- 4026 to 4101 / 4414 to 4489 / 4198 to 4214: 0.34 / 22.9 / 26.8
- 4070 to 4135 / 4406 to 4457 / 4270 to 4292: 3.75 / 23.8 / 26.3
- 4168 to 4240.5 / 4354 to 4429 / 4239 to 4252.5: 0.34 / 23.3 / 24.6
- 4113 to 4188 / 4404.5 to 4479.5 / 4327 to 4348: 1.13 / 24.4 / 26.4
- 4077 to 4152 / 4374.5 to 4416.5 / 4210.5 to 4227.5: 0.74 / 24.1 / 23.7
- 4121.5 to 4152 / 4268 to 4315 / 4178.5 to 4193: -0.63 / 24.2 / 19.4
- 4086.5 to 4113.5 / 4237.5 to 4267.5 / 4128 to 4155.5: -0.46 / 23.7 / 23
